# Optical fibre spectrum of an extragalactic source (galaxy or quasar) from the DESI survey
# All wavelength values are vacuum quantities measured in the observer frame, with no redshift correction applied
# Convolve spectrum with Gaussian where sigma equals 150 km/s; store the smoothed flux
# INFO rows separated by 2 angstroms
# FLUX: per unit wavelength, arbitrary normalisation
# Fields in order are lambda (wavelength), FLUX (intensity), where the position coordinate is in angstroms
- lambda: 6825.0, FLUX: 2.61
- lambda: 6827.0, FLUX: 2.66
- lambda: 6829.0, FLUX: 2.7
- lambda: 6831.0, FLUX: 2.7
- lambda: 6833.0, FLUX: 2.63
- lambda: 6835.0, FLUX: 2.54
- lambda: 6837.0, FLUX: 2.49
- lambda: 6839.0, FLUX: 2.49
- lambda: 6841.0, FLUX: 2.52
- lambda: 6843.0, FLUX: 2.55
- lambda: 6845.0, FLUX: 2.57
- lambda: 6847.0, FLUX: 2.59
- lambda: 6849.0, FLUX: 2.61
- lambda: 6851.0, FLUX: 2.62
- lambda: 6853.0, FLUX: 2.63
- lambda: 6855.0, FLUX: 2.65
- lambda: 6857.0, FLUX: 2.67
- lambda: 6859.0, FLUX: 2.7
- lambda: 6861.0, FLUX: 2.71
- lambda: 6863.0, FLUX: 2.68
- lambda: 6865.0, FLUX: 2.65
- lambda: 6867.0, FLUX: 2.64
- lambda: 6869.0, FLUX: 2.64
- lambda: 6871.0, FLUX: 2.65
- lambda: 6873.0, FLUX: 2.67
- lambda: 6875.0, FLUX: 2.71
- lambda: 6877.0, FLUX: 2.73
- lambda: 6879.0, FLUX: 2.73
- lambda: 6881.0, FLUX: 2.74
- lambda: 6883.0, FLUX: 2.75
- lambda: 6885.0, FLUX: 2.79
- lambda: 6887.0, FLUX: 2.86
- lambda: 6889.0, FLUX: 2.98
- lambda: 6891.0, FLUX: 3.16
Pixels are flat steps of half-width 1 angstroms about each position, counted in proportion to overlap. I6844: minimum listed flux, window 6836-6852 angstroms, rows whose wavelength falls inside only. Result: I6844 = 2.49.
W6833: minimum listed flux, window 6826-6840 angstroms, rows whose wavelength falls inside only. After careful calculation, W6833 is 2.49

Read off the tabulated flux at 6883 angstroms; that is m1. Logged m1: 2.75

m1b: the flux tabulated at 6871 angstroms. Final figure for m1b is 2.65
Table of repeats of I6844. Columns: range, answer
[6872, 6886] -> 2.67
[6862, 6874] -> 2.64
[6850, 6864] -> 2.62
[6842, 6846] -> 2.55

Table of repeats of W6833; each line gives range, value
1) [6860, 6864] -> 2.68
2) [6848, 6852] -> 2.61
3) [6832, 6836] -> 2.54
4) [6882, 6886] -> 2.75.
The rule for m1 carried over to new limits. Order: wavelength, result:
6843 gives 2.55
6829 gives 2.7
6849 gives 2.61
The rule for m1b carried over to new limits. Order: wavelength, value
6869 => 2.64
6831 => 2.7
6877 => 2.73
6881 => 2.74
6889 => 2.98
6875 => 2.71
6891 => 3.16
